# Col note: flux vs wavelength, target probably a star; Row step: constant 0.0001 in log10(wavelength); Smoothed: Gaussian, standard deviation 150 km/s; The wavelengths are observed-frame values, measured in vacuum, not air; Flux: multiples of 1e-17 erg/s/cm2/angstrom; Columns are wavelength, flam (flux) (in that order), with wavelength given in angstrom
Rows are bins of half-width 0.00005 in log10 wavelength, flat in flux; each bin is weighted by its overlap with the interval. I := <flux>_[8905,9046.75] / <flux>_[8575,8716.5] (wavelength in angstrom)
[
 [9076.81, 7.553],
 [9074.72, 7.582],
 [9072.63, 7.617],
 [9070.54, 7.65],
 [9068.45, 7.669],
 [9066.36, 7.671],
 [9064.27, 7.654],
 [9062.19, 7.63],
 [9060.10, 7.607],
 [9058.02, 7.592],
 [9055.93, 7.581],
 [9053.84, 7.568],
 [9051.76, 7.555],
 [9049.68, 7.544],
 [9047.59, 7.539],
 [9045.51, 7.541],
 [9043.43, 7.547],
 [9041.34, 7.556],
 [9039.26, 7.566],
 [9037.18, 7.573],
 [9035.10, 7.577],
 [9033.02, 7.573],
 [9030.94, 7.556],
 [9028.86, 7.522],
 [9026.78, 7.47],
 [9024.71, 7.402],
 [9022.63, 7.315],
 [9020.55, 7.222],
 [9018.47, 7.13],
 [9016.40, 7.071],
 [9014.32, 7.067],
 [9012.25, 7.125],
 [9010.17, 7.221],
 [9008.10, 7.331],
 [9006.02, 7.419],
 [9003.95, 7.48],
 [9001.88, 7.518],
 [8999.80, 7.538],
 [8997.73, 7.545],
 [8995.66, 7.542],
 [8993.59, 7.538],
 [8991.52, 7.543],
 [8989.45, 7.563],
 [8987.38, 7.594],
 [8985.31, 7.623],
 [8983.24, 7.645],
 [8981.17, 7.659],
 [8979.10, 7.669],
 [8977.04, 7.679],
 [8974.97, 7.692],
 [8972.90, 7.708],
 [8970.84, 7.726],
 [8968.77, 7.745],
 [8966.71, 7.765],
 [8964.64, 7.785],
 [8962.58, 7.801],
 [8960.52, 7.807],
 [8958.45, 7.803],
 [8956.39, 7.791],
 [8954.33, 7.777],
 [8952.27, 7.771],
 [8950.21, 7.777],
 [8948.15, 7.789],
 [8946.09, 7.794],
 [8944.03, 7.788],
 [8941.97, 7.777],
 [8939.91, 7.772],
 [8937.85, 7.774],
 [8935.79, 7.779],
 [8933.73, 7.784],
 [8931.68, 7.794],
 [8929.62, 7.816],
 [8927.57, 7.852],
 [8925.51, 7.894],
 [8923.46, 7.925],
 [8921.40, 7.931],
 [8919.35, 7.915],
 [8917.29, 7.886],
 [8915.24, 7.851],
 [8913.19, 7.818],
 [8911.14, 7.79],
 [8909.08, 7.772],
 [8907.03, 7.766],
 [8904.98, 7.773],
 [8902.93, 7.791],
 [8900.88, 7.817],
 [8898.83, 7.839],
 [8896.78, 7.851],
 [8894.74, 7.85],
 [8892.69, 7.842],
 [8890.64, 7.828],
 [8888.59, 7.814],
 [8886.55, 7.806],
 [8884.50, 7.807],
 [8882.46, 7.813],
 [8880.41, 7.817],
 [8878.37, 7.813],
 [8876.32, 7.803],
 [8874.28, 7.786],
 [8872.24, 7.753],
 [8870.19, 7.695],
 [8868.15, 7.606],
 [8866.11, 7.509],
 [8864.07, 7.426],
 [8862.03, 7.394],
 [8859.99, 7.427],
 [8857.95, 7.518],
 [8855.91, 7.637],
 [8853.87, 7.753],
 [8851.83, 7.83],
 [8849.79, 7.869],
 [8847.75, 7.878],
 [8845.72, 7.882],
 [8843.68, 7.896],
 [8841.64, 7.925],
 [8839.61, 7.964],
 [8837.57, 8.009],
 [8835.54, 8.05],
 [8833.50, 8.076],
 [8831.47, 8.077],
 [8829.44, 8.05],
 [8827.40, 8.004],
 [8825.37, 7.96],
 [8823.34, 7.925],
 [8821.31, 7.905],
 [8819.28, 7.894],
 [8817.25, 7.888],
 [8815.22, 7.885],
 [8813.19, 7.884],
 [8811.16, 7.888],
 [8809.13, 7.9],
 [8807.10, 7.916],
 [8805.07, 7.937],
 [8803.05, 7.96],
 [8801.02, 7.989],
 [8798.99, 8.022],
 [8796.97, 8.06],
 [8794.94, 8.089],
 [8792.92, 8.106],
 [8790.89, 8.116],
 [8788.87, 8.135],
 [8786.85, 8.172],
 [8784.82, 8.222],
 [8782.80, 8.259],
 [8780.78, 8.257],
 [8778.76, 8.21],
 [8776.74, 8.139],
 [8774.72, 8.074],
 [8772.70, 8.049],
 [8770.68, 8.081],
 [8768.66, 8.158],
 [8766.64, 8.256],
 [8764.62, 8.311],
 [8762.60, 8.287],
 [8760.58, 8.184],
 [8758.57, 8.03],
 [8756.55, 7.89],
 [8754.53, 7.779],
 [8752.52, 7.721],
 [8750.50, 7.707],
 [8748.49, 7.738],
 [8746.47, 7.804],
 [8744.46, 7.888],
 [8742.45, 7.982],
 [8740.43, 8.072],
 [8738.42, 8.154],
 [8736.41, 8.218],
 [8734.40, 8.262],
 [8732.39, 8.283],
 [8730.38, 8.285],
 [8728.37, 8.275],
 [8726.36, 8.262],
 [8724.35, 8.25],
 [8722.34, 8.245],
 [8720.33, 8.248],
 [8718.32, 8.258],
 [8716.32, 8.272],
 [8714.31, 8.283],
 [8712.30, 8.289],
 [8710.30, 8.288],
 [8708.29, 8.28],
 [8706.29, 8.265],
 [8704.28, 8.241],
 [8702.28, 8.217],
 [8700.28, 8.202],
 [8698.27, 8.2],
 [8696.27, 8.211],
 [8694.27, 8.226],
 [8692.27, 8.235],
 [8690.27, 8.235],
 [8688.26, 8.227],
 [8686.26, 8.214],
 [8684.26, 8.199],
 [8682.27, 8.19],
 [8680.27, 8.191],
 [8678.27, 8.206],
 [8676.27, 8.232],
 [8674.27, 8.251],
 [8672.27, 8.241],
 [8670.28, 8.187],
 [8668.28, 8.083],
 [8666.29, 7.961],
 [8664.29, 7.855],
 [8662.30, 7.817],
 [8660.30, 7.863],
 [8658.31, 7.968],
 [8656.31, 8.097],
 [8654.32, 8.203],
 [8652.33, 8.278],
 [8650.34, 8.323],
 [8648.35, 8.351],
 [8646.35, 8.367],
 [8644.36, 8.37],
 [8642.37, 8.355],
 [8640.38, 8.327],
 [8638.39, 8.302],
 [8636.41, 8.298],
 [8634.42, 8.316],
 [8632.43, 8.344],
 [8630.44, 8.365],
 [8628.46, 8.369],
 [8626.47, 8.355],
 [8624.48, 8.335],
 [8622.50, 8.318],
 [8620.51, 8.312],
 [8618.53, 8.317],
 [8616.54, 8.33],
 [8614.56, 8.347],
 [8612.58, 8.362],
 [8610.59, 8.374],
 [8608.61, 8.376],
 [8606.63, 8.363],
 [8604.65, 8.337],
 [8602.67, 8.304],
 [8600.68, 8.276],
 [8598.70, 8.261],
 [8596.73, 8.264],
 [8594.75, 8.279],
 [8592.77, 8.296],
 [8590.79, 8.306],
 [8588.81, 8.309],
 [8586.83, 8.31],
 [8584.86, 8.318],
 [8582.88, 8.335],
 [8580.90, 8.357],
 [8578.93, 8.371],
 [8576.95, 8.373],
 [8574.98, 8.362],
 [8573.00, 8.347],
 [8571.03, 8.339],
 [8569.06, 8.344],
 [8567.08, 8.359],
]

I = 0.9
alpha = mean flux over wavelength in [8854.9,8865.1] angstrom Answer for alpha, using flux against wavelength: 7.48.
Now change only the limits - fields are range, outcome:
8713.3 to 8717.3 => 8.26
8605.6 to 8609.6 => 8.38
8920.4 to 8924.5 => 7.93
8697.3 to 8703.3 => 8.21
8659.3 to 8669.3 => 7.92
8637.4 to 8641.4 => 8.32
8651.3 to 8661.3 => 8.08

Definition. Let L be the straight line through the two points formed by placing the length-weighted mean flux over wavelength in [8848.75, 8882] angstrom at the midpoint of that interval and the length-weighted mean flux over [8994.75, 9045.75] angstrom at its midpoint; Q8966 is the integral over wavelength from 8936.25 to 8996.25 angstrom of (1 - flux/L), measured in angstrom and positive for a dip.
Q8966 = -1.7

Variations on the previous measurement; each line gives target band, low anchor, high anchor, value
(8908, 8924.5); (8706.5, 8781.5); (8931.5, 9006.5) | -0.14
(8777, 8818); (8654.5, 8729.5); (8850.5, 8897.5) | -0.71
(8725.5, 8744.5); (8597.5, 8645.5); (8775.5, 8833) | -0.08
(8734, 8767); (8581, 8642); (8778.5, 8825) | 0.40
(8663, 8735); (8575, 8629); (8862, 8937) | -0.57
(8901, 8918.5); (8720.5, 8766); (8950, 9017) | -0.16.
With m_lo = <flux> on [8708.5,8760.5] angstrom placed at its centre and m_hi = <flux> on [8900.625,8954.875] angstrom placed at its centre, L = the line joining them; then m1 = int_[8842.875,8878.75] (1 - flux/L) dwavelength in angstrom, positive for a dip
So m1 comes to 1.0 angstrom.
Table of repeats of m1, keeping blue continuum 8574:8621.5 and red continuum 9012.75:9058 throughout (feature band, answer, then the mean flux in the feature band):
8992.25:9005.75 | 0.0 angstrom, 7.52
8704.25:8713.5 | -0.2 angstrom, 8.27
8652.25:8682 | 0.3 angstrom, 8.09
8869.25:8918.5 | -0.5 angstrom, 7.81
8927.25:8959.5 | -0.6 angstrom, 7.79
